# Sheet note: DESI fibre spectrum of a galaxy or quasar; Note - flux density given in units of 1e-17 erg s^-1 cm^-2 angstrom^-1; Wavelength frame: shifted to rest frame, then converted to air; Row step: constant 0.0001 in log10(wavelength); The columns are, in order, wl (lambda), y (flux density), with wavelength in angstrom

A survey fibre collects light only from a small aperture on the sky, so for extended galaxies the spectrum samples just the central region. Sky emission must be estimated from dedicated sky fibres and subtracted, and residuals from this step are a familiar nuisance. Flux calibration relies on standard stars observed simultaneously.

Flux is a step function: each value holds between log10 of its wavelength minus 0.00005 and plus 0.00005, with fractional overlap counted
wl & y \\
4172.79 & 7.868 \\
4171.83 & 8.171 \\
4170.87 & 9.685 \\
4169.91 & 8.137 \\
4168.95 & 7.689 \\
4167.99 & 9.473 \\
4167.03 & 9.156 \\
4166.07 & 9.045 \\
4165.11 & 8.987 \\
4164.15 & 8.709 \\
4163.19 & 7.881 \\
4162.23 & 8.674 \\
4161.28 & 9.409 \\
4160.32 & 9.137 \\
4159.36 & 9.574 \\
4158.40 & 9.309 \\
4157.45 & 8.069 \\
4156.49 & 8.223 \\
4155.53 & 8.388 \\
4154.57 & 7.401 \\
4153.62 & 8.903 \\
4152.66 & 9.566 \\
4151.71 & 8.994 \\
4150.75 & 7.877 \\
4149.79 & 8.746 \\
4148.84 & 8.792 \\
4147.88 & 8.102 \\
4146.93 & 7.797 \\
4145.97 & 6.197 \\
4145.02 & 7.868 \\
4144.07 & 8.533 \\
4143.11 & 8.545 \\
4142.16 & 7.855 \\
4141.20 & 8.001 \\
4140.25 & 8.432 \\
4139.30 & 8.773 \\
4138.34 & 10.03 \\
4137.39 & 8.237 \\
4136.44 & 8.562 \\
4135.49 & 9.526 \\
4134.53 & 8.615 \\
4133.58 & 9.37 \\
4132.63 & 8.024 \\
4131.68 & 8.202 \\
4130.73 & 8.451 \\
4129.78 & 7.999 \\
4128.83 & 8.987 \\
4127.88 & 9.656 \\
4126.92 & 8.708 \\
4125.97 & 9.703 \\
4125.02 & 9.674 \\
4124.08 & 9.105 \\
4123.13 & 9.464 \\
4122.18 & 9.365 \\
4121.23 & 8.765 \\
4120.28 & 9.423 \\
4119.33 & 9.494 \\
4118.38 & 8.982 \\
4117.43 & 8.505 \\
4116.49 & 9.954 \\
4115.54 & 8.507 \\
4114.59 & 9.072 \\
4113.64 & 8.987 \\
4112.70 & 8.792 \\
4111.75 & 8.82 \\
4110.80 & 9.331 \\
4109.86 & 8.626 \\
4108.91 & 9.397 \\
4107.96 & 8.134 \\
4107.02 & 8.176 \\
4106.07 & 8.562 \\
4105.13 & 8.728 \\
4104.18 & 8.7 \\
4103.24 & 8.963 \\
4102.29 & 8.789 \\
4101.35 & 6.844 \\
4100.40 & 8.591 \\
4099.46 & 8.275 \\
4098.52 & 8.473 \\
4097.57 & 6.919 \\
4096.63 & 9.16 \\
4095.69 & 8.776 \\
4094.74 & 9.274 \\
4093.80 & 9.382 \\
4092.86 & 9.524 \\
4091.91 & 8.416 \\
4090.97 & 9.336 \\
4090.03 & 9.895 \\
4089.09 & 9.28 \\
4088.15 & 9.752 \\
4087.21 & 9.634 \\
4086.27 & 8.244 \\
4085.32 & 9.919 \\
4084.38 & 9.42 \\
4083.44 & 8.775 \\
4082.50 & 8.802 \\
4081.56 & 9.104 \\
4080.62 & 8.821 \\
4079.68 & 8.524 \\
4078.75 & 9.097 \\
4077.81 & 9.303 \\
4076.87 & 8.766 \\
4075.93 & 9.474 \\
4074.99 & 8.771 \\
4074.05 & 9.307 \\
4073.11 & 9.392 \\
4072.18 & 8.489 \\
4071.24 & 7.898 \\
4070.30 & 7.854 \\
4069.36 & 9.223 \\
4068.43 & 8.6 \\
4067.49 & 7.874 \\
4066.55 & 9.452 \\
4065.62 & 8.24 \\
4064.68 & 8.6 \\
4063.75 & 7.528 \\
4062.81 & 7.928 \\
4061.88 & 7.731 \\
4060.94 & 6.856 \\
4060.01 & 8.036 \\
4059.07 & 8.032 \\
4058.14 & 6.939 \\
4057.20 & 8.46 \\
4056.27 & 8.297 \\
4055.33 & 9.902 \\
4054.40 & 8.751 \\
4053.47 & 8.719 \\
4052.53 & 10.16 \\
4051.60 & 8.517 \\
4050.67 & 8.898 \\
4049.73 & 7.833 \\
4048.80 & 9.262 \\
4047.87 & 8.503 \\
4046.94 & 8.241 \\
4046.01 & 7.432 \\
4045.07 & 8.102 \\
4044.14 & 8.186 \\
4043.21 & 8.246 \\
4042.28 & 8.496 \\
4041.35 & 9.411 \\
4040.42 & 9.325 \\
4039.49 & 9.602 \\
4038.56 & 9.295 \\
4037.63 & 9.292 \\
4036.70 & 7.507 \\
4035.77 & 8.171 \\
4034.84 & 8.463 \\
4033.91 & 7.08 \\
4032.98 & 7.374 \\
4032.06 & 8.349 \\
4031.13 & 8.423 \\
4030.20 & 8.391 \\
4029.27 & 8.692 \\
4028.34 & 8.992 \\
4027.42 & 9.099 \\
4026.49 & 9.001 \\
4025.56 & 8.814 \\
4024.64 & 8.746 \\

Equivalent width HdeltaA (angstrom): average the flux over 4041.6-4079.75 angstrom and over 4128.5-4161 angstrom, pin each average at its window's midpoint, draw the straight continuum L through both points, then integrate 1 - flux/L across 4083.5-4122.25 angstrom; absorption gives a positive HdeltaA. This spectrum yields -1.8 angstrom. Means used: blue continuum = 8.49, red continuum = 8.51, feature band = 8.9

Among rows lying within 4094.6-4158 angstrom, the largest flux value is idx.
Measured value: 10.03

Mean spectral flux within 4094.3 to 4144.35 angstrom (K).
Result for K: 8.77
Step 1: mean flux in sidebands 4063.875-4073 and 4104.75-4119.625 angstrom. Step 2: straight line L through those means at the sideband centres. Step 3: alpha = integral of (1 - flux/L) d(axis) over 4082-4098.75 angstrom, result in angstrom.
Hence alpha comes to -0.7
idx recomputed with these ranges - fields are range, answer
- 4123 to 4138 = 9.703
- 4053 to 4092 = 9.919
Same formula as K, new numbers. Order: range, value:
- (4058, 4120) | 8.73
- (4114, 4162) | 8.74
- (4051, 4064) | 8.29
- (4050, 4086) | 8.64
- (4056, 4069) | 8.05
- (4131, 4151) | 8.39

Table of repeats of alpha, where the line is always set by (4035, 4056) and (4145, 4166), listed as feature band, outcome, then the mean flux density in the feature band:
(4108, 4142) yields -1.5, 8.94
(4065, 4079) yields -0.2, 8.77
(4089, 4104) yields -0.2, 8.73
